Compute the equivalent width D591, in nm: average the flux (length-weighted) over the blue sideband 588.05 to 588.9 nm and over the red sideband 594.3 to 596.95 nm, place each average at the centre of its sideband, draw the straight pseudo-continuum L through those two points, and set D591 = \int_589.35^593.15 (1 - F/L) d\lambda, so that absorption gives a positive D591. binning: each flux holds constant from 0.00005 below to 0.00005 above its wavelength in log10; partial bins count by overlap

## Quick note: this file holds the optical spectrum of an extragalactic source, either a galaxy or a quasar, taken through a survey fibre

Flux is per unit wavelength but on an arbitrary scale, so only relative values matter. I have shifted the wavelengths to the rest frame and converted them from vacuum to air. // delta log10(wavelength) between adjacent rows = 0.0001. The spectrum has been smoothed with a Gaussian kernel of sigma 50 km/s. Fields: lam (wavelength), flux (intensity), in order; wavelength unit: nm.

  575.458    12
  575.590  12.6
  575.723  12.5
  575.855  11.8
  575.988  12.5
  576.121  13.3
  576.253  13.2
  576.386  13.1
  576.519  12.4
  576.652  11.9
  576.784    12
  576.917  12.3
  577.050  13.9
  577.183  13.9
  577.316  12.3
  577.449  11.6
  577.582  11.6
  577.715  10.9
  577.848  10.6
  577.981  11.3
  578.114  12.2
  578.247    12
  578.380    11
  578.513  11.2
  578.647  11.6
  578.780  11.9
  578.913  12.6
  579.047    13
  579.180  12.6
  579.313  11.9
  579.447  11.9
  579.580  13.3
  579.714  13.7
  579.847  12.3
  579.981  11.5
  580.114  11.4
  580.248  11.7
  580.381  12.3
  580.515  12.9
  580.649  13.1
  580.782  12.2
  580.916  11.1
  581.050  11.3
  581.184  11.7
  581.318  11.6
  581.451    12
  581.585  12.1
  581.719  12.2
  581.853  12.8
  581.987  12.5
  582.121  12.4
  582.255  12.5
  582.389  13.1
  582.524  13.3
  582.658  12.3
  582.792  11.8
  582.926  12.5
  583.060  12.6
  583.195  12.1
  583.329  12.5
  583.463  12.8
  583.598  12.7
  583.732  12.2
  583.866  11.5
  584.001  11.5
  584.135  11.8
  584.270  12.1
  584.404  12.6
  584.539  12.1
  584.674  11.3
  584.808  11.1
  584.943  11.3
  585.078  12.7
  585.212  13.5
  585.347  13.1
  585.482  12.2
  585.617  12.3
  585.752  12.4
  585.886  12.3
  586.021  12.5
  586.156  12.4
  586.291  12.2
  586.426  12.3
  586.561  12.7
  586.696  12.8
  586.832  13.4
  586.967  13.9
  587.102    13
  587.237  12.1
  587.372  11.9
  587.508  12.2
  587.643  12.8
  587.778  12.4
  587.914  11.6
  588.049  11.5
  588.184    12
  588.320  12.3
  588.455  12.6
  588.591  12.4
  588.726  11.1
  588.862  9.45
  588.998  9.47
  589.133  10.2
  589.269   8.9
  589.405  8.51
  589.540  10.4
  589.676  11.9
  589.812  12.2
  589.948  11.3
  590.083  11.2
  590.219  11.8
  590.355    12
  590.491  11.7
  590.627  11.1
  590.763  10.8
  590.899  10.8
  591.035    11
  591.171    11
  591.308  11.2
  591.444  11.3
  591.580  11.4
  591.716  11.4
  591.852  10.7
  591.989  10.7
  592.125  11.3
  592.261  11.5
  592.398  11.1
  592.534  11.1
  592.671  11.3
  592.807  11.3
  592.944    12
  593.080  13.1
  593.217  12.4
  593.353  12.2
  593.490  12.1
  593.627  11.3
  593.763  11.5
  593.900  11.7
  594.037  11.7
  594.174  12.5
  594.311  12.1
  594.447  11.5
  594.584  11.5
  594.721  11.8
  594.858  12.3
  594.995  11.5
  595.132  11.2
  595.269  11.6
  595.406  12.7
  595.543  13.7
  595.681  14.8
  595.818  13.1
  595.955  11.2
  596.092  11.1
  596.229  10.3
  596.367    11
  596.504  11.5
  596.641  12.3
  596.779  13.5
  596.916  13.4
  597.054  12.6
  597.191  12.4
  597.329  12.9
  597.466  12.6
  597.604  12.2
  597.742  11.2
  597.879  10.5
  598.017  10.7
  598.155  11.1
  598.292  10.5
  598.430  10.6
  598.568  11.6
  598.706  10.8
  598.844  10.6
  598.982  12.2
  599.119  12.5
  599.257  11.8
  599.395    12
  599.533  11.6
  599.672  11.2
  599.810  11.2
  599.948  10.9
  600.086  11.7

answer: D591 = 0.19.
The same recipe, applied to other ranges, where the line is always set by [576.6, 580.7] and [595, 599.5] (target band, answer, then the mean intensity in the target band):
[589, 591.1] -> 0.19 nm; 10.9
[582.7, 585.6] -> -0.03 nm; 12.2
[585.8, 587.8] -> -0.10 nm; 12.6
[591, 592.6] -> 0.11 nm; 11.1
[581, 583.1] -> -0.04 nm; 12.3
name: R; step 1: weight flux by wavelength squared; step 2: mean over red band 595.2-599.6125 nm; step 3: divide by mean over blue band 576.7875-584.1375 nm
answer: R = 1.0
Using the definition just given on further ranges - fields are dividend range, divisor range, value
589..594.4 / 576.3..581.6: 0.98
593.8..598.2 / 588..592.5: 1.10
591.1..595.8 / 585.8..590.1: 1.02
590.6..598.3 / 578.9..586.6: 0.99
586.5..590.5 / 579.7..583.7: 0.97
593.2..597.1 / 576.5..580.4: 1.06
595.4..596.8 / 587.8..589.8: 1.14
